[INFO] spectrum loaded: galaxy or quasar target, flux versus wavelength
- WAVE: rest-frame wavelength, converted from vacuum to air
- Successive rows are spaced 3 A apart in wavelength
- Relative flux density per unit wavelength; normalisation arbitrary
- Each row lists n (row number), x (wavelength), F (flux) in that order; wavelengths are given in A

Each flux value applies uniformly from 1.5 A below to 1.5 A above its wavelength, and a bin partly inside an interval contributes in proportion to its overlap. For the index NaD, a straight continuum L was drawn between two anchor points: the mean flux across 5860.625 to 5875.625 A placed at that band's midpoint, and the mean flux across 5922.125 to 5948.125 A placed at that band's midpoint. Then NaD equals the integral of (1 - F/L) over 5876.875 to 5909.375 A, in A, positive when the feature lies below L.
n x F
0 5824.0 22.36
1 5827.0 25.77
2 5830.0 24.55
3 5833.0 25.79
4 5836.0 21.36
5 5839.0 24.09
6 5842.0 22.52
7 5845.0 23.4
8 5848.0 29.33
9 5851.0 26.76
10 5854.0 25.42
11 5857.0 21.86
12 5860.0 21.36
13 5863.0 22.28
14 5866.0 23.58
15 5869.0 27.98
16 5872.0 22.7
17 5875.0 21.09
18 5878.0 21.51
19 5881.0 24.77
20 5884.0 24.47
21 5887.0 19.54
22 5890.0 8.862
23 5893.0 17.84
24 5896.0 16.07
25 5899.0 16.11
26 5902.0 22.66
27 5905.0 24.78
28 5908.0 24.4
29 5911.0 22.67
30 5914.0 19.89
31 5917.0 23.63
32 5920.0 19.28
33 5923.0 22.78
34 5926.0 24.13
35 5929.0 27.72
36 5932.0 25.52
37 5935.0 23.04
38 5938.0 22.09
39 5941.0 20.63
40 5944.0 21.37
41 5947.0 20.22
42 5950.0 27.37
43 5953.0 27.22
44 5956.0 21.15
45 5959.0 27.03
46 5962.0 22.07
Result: 4.6 A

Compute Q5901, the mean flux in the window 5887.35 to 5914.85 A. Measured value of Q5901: 19.3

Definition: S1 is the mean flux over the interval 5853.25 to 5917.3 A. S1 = 21.4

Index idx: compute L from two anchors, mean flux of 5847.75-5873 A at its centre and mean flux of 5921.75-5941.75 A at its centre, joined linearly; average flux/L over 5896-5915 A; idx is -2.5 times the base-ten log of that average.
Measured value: 0.13 mag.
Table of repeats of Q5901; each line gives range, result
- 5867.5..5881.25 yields 23.5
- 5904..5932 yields 23.3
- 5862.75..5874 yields 24.2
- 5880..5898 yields 18.4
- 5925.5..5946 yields 23.4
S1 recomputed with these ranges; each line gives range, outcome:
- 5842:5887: 23.8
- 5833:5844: 23.1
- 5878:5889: 22.1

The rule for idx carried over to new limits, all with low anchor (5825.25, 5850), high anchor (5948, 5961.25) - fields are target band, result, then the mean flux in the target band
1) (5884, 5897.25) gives 0.44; 16.6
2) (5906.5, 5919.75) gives 0.12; 22.3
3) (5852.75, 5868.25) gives 0.07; 23.1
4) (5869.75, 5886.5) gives 0.09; 22.9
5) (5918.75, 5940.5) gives 0.08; 23.4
